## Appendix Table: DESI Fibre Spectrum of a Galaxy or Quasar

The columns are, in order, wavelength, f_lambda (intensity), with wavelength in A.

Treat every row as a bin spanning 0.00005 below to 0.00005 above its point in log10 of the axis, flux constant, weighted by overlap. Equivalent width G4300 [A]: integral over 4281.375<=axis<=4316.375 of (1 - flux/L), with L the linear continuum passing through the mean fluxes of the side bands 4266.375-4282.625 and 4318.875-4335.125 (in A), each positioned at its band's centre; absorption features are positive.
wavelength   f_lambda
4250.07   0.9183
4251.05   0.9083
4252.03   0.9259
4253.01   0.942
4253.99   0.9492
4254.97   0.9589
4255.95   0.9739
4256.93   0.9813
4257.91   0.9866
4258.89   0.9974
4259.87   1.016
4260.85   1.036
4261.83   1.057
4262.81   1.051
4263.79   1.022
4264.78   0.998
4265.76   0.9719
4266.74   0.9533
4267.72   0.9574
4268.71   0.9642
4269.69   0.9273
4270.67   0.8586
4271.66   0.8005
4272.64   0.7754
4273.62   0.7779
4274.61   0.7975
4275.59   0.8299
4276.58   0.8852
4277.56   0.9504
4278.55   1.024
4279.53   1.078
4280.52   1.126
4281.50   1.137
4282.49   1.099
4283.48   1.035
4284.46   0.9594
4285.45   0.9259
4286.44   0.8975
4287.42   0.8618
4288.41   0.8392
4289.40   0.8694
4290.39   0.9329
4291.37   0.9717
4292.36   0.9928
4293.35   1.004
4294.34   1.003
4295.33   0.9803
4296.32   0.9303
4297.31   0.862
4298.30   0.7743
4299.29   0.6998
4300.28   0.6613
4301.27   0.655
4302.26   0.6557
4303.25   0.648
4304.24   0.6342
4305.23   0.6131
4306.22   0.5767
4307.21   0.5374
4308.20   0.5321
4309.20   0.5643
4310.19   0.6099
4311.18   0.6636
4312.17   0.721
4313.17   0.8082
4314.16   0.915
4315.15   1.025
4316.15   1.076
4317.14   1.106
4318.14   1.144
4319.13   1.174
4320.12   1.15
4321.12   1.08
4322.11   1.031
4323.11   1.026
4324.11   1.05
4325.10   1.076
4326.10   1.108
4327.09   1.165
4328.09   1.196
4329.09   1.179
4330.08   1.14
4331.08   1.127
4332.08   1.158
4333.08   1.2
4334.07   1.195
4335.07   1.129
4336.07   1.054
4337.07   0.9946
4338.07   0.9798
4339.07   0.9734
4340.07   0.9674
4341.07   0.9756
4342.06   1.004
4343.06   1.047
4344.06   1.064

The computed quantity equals 6.9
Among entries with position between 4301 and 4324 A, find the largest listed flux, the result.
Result 1.174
